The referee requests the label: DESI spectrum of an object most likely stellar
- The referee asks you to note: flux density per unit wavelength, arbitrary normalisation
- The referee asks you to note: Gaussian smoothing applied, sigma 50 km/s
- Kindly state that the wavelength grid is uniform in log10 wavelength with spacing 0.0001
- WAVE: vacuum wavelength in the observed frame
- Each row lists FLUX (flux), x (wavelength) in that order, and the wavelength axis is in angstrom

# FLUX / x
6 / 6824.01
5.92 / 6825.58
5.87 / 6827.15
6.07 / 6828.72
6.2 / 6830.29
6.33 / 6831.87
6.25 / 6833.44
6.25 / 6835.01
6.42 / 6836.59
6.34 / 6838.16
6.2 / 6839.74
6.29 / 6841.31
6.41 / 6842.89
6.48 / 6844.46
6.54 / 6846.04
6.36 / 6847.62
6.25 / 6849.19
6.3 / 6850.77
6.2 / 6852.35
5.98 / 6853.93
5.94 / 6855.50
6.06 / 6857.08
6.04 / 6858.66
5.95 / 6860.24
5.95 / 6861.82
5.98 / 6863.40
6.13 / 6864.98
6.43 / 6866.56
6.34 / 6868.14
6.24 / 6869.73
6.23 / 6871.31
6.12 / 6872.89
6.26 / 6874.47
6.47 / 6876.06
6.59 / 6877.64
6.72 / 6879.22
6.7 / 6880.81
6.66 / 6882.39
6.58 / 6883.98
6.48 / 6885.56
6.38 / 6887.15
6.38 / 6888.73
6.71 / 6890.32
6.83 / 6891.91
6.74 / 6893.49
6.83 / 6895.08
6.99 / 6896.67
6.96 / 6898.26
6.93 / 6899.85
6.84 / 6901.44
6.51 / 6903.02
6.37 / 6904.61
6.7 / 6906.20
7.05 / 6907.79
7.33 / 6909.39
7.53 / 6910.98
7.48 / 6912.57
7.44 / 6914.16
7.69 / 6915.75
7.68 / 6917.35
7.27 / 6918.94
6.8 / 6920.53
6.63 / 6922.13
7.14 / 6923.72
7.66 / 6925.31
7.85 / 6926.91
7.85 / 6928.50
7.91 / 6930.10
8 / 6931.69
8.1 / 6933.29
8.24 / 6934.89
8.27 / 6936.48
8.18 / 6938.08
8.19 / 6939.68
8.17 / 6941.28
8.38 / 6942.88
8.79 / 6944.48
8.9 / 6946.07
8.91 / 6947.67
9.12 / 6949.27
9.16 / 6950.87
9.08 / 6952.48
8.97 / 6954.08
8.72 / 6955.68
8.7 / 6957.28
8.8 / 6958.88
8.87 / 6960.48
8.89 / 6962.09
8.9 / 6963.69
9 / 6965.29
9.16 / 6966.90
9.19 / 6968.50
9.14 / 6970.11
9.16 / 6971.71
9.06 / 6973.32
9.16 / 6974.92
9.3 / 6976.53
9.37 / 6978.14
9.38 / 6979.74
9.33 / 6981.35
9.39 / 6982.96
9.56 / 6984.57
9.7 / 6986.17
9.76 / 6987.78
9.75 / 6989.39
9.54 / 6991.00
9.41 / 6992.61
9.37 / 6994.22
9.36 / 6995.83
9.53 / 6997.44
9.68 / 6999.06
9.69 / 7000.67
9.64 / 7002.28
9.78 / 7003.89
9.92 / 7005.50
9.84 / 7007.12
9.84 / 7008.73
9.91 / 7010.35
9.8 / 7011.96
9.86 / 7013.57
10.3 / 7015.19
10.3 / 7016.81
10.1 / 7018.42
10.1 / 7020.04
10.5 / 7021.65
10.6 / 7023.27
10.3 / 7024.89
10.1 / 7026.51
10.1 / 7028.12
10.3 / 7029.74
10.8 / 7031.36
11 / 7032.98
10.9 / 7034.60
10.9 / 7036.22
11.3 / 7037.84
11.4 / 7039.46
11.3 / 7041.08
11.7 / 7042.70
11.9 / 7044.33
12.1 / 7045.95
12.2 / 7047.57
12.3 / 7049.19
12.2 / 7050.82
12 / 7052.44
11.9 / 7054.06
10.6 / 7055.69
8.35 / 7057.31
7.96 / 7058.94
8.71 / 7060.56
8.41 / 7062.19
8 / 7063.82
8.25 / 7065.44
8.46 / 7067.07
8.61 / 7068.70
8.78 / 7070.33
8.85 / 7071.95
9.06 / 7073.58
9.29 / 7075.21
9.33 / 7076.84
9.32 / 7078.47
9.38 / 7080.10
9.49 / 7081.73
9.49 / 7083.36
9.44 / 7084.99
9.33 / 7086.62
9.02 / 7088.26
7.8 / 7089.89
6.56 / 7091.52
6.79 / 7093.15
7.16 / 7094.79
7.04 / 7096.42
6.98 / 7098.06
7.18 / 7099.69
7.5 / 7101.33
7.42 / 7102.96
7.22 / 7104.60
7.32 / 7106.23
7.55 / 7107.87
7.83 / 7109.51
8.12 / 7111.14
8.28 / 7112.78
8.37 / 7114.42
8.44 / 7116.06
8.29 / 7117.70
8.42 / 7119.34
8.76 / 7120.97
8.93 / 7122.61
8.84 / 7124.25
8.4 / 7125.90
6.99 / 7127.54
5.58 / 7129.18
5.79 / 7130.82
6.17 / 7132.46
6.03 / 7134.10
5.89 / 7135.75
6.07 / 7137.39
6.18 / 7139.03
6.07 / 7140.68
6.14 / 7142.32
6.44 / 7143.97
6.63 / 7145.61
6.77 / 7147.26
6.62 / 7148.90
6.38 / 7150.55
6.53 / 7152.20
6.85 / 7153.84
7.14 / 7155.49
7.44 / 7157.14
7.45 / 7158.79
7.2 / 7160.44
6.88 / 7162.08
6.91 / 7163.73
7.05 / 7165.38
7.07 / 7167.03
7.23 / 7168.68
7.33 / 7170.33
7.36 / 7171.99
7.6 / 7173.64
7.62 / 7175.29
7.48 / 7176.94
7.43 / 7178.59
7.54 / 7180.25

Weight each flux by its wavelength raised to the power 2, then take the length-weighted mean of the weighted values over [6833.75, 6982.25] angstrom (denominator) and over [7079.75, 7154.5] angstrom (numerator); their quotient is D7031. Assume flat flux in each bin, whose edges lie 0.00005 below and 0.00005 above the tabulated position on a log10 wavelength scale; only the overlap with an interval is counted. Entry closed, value 1.06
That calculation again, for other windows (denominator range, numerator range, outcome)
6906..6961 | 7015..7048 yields 1.39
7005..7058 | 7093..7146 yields 0.69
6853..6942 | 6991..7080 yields 1.51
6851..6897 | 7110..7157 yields 1.20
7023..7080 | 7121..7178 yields 0.70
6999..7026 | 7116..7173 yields 0.73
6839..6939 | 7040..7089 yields 1.52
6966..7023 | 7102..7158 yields 0.77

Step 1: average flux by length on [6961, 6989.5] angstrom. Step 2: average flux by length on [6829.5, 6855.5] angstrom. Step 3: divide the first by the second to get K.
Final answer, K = 1.5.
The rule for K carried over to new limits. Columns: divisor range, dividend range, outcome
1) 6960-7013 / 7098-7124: 0.84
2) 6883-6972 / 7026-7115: 1.19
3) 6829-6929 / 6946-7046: 1.48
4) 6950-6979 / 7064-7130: 0.91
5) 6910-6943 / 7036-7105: 1.21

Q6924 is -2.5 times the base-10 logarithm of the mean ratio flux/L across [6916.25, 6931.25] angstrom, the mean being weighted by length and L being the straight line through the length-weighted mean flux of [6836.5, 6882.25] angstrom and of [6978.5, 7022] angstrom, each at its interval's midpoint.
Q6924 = 0.060 mag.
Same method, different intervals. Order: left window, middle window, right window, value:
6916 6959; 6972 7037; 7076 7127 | -0.204 mag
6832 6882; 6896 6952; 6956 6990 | 0.040 mag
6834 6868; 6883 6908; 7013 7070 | 0.077 mag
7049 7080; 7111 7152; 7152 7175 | 0.117 mag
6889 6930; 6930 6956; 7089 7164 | -0.198 mag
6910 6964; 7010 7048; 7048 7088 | -0.179 mag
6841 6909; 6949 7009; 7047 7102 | -0.198 mag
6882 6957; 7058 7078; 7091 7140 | -0.170 mag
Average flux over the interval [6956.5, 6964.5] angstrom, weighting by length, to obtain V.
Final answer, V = 8.84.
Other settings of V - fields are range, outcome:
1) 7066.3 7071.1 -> 8.61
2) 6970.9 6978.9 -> 9.21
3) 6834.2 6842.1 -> 6.3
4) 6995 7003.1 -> 9.58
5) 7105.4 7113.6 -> 7.82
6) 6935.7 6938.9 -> 8.21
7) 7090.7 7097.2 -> 6.89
